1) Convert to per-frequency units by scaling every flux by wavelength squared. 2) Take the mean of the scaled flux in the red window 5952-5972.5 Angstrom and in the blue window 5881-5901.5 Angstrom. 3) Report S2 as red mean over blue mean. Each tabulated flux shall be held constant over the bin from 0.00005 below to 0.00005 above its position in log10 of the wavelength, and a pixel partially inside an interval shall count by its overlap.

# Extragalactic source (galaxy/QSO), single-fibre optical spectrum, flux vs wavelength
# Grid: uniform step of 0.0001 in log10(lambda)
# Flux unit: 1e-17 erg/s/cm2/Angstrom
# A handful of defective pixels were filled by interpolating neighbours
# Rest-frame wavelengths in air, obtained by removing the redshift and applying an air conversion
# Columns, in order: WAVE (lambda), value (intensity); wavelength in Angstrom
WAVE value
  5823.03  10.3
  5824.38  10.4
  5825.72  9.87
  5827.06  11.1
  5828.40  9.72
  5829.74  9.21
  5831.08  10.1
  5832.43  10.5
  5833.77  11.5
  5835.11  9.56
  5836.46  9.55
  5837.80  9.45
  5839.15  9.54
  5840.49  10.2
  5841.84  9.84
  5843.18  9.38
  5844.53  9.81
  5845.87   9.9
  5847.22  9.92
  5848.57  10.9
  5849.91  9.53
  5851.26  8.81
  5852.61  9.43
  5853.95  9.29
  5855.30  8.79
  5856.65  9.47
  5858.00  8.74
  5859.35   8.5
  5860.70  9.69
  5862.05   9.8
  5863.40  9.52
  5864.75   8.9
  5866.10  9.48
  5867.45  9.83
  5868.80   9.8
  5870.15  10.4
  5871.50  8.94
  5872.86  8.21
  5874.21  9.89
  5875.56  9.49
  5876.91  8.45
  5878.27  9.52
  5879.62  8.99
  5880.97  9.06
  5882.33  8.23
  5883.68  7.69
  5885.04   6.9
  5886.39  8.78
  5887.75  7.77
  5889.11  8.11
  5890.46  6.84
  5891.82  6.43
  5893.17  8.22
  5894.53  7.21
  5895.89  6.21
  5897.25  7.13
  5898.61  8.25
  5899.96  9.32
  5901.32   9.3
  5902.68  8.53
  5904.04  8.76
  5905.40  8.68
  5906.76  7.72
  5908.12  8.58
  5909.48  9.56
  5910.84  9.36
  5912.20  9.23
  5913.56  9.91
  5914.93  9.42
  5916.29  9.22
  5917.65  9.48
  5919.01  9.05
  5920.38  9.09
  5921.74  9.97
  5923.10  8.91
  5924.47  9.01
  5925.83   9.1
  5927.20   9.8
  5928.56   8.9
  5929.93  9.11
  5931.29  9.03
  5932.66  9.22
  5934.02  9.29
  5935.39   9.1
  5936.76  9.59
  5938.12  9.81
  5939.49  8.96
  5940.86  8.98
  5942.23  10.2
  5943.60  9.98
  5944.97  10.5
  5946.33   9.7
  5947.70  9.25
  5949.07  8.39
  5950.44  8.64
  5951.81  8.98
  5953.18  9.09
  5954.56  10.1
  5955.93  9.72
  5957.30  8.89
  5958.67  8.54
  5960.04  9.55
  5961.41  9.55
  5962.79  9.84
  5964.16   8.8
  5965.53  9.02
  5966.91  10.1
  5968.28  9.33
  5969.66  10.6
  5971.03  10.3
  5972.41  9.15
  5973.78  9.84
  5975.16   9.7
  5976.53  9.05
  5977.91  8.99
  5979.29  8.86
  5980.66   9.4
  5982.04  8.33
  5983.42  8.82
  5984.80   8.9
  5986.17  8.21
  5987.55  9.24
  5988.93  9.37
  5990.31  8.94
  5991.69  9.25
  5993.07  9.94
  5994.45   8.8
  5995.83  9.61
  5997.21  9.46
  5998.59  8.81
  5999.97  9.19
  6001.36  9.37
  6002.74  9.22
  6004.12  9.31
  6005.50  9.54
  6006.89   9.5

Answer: 1.25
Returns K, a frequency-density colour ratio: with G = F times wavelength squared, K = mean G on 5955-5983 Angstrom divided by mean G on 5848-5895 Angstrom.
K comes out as 1.10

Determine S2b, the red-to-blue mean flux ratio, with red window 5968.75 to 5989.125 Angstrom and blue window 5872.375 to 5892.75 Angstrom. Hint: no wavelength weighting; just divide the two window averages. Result 1.1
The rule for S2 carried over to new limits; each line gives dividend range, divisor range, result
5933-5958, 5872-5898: 1.19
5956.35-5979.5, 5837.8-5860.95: 1.03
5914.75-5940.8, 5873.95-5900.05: 1.16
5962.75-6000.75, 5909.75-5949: 1.01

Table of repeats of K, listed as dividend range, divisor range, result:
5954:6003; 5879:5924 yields 1.12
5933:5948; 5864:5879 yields 1.05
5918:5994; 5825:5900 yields 1.06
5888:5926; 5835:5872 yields 0.92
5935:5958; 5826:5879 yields 1.01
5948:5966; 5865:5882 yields 1.01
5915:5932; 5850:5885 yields 1.03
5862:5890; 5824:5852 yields 0.91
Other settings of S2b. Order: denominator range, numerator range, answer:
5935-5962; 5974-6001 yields 0.97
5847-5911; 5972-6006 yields 1.05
